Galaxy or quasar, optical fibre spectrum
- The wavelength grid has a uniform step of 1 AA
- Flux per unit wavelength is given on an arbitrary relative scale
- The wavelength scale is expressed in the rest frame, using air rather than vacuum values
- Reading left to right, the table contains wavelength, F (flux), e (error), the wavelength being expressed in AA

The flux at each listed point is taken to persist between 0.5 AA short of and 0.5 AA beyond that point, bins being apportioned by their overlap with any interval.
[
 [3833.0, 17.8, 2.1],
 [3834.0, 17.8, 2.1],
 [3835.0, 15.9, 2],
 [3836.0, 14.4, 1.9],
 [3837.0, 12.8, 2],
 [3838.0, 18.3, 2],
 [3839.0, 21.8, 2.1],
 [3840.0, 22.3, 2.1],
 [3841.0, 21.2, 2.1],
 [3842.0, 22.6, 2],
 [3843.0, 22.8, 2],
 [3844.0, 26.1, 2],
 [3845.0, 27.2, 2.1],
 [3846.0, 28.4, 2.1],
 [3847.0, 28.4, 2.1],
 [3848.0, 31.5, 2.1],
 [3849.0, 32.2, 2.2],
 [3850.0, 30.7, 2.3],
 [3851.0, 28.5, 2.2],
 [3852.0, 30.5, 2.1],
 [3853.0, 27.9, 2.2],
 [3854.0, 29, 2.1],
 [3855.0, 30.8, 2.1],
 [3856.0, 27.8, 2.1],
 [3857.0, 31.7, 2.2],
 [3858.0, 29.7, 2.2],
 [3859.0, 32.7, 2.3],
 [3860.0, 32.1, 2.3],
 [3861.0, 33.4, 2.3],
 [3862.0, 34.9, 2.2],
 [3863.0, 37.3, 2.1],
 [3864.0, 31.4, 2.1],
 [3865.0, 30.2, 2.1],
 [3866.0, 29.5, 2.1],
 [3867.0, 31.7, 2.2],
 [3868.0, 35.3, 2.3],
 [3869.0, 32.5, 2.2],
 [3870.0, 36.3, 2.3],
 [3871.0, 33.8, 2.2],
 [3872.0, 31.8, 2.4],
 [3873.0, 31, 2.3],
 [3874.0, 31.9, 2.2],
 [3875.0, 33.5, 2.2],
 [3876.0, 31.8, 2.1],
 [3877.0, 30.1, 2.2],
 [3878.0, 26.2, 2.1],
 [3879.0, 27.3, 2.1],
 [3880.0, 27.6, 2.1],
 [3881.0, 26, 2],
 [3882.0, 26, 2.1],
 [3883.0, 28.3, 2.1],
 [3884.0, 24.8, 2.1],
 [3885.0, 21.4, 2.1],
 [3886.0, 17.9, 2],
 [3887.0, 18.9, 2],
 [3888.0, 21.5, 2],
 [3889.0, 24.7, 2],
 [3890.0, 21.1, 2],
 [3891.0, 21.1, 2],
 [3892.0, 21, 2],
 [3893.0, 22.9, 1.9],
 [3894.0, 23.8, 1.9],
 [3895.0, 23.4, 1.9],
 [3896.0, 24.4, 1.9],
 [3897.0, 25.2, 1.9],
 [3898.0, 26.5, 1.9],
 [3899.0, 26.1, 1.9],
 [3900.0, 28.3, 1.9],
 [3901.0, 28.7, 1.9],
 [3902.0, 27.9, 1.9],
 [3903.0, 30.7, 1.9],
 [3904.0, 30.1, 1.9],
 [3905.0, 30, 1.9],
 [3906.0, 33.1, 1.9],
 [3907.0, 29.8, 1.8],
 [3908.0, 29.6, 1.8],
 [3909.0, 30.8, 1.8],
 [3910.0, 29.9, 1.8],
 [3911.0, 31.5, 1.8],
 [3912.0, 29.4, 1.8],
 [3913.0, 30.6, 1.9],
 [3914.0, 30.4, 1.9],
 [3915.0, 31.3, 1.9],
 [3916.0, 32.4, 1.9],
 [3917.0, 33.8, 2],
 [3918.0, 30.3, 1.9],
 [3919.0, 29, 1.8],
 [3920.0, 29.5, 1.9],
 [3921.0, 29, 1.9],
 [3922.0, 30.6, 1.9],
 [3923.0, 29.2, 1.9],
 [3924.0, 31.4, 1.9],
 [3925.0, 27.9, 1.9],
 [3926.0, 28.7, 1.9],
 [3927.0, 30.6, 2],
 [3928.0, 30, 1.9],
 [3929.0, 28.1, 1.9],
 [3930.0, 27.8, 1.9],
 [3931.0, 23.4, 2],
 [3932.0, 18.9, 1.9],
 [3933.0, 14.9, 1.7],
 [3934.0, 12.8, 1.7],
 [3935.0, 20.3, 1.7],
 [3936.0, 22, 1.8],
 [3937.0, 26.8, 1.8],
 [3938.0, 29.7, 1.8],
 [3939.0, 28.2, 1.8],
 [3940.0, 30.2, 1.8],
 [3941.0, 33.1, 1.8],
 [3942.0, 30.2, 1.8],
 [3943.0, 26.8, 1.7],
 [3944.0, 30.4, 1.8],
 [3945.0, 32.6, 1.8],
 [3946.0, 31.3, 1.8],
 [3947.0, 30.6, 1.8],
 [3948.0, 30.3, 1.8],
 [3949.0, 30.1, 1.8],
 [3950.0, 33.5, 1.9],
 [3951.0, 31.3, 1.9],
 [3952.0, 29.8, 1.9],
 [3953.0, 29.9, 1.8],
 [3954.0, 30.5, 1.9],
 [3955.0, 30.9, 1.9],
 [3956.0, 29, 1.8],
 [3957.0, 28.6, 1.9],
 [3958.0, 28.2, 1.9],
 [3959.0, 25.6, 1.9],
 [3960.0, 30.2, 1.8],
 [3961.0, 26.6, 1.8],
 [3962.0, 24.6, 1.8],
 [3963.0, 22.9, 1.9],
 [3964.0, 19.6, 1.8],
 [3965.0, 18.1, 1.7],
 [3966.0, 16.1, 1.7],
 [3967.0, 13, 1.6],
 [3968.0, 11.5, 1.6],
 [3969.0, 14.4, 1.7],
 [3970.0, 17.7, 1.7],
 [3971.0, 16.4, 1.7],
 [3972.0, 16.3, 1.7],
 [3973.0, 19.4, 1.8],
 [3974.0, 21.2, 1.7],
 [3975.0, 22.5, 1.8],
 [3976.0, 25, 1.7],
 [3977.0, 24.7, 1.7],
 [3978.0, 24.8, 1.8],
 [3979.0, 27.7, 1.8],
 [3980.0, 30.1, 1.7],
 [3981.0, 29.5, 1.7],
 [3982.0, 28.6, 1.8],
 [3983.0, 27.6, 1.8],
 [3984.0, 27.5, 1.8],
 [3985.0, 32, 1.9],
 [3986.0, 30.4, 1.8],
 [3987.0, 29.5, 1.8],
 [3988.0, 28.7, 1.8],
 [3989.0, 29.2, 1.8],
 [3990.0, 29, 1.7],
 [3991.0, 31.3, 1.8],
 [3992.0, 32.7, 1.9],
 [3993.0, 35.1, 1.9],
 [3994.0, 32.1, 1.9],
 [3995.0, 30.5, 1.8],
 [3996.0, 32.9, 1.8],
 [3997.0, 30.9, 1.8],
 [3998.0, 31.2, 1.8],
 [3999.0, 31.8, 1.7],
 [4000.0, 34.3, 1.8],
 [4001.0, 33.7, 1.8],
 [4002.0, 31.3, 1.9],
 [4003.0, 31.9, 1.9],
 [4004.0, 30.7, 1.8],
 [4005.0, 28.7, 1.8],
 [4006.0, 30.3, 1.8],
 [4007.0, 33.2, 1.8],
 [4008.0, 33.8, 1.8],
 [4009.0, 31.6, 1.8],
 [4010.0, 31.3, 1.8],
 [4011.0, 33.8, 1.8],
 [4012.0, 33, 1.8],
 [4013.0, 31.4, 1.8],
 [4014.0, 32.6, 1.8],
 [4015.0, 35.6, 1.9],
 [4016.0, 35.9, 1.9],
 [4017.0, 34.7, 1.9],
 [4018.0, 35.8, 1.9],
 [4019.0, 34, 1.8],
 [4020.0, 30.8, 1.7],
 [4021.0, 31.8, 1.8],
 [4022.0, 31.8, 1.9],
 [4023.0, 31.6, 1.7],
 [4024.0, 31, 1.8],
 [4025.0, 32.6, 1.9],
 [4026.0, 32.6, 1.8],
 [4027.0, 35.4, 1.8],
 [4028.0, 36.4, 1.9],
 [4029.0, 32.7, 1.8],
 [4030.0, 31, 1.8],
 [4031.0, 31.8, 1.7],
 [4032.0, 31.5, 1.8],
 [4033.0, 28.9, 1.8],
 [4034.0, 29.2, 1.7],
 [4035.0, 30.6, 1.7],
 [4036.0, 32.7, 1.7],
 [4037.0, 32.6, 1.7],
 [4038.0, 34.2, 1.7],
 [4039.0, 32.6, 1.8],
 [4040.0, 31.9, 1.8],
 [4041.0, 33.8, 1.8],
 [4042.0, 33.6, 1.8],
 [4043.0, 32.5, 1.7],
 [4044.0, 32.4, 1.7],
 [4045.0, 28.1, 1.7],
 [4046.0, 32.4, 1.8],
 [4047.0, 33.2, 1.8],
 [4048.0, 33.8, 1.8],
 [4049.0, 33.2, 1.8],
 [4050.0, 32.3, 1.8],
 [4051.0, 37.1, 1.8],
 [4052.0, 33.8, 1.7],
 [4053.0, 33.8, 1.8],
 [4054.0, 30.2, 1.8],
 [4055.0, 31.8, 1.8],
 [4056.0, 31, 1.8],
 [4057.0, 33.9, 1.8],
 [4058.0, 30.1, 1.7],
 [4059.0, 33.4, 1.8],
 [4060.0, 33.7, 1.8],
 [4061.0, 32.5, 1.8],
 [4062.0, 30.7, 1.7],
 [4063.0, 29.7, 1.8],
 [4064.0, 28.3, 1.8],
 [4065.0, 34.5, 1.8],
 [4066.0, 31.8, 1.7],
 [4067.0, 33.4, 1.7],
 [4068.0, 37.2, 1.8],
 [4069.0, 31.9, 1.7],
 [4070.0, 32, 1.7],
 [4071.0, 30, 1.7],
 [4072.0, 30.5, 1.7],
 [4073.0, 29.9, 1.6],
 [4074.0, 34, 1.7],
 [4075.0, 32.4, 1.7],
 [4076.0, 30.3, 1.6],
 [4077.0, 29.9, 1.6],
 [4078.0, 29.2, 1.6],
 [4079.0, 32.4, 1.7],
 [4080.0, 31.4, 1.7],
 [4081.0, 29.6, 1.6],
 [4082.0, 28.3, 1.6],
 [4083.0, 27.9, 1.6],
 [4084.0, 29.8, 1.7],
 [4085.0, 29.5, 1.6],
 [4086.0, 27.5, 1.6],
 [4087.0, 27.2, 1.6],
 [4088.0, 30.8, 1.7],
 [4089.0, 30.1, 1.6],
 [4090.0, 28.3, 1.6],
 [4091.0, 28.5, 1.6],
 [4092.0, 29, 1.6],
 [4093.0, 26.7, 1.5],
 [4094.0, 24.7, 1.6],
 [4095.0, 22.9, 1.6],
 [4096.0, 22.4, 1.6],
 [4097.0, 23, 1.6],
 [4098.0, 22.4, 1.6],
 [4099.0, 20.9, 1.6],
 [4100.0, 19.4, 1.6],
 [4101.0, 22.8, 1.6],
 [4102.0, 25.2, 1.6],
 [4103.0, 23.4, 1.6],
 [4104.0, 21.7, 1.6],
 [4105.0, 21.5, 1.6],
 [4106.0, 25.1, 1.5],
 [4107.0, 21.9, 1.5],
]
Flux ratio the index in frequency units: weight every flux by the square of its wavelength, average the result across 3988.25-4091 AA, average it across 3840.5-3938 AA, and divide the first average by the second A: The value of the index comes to 1.2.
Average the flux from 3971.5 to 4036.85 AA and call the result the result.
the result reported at 30.7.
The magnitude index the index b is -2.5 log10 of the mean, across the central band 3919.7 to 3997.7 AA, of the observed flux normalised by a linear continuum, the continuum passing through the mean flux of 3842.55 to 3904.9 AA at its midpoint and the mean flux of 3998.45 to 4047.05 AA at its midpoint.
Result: 0.150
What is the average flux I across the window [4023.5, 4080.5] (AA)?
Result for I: 32.2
